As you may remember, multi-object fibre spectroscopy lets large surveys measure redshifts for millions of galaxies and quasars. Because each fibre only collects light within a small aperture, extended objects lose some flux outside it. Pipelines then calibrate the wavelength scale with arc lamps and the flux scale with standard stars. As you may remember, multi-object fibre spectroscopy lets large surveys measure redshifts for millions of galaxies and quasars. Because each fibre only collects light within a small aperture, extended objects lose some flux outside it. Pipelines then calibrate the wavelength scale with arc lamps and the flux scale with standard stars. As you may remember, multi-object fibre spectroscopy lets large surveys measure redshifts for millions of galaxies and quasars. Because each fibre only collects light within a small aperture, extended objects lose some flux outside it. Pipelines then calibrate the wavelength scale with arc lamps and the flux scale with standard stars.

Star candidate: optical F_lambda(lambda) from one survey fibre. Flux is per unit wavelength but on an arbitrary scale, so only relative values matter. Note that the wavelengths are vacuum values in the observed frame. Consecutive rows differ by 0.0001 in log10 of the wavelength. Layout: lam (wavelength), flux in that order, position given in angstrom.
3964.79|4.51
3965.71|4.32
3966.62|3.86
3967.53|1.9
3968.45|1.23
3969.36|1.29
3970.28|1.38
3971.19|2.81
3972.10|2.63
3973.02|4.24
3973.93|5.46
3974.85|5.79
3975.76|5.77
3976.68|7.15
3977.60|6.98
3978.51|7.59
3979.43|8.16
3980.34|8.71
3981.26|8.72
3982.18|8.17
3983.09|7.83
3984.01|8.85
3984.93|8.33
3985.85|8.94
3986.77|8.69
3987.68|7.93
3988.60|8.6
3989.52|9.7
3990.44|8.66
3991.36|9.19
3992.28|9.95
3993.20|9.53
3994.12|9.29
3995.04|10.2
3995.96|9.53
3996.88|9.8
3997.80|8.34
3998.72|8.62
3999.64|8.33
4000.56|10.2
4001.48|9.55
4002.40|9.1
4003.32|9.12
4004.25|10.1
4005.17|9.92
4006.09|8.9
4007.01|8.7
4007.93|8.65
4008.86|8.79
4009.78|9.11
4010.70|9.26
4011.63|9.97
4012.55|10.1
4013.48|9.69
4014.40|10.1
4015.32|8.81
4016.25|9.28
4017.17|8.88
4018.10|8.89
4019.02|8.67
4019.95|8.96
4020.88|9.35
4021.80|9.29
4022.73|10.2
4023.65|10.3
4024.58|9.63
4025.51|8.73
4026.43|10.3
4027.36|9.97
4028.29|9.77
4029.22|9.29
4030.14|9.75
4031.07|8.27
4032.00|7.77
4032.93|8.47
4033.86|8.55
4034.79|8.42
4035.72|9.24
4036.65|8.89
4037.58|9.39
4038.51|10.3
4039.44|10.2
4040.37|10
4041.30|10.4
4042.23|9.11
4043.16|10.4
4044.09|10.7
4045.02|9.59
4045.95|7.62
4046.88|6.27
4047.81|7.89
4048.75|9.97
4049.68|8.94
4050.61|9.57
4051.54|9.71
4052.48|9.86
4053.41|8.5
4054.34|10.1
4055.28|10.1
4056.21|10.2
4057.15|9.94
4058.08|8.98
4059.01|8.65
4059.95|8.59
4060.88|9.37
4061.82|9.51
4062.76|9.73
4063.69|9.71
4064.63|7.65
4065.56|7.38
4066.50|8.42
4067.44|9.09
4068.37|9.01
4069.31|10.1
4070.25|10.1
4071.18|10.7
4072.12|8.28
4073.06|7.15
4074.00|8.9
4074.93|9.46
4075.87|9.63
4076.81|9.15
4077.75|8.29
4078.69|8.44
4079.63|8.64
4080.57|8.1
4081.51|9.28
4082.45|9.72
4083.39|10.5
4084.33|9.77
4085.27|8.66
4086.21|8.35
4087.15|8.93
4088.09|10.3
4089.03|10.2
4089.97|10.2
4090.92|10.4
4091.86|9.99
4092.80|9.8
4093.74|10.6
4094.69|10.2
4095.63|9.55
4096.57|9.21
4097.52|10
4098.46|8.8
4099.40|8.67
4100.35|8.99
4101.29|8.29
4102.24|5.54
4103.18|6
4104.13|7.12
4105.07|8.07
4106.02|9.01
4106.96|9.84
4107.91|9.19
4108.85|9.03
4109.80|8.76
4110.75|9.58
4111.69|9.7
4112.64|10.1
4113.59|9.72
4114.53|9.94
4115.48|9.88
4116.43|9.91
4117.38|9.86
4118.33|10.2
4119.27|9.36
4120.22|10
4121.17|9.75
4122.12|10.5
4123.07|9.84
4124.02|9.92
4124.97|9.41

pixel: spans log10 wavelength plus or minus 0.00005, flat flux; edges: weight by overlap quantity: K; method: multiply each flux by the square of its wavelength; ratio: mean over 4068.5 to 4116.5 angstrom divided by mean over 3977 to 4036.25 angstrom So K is 1.06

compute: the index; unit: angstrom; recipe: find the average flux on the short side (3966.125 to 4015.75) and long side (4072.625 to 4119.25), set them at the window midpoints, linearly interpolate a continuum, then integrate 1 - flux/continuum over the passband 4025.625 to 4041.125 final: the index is -1.7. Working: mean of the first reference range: 7.82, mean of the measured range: 9.29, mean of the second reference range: 9.18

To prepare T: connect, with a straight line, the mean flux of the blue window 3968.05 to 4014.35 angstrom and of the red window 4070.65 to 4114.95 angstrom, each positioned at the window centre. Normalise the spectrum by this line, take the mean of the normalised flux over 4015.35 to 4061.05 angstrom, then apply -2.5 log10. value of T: -0.09 mag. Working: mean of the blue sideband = 7.98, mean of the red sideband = 9.12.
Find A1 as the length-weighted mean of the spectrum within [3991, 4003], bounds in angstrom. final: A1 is 9.36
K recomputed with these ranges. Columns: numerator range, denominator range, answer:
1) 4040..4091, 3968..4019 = 1.18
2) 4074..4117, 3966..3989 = 1.61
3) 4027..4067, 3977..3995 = 1.09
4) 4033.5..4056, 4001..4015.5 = 1.01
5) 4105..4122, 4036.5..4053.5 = 1.06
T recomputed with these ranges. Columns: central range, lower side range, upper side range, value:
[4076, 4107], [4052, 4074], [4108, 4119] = 0.05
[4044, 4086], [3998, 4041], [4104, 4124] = 0.04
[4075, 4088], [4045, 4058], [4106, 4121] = 0.04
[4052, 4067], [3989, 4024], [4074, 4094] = 0.03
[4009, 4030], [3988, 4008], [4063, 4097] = -0.02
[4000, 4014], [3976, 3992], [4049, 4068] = -0.10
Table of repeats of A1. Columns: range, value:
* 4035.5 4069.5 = 9.27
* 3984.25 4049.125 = 9.23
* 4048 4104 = 9.16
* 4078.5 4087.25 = 9.06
